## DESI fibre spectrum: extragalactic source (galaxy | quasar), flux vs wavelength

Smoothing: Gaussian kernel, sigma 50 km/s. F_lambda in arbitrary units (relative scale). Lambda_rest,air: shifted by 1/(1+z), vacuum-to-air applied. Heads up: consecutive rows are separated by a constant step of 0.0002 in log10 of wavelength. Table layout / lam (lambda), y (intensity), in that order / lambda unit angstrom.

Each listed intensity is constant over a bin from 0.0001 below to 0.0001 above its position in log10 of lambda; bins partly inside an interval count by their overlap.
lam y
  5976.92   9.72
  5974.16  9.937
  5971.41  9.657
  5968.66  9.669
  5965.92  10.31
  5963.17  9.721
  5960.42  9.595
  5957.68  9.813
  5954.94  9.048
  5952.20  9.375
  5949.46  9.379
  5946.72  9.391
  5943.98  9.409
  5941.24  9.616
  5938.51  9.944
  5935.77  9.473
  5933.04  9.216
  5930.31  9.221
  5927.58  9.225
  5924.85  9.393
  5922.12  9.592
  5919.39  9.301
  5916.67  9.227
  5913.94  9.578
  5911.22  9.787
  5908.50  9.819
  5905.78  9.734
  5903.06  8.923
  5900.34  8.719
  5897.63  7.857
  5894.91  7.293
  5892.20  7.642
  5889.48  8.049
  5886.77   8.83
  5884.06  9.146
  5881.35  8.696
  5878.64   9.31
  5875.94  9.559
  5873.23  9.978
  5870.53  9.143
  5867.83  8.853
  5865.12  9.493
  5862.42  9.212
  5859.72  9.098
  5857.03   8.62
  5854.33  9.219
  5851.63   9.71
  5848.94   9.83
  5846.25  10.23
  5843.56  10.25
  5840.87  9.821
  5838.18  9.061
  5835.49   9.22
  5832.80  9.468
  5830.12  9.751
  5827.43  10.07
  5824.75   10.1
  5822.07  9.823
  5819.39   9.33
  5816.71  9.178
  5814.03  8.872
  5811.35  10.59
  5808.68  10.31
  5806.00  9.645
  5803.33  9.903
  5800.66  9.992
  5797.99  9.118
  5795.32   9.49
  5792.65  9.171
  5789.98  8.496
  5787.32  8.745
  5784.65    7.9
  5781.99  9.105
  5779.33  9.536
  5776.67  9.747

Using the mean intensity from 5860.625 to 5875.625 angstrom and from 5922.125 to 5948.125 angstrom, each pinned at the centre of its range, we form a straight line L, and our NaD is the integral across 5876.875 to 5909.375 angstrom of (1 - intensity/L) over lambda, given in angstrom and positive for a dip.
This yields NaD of 2.48 angstrom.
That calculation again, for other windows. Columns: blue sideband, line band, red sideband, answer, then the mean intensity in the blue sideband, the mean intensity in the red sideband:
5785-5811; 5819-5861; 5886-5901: -3.87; 9.42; 8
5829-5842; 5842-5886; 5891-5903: -3.08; 9.45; 8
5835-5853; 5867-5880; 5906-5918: 0.41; 9.76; 9.62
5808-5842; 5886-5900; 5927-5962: 2.32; 9.65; 9.45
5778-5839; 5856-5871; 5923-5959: 0.56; 9.43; 9.43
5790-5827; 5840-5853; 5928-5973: -0.50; 9.62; 9.55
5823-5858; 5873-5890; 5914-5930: 0.77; 9.66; 9.35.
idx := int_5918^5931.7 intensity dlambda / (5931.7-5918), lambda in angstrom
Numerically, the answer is 9.35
